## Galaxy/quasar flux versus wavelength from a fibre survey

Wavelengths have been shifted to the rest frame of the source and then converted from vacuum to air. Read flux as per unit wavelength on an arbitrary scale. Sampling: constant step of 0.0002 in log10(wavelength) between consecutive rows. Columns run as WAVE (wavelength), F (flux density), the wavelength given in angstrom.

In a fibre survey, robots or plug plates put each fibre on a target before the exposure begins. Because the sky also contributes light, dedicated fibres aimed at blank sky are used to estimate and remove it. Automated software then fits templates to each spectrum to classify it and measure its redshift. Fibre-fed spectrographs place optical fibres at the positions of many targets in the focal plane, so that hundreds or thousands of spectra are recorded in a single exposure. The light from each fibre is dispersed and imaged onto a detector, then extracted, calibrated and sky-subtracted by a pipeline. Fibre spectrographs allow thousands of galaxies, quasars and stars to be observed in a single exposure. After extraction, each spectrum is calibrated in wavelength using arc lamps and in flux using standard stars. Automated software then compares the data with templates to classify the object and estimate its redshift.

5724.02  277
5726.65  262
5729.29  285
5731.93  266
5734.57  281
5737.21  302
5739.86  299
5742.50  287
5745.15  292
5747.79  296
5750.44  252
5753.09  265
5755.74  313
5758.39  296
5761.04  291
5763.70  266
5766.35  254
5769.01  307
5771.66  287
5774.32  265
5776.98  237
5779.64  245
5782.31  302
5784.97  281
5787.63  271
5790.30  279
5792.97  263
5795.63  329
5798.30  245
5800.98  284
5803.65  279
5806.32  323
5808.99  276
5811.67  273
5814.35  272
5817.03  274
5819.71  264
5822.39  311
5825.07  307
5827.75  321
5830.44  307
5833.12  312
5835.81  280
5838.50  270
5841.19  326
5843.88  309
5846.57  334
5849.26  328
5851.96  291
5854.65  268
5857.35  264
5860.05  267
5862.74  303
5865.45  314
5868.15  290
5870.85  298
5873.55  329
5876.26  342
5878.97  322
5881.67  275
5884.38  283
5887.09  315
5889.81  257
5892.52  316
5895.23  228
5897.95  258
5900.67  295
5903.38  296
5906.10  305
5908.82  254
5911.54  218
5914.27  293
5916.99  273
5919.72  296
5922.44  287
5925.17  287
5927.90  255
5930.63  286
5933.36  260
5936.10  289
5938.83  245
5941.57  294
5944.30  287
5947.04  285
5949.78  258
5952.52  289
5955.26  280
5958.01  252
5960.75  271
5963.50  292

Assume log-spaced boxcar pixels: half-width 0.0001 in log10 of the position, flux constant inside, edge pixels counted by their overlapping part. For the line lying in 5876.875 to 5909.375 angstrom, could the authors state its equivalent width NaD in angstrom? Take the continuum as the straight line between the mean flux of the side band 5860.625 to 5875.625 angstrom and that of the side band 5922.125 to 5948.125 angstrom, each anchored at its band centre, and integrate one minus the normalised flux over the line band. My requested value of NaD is 1.1 angstrom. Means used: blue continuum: 307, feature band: 286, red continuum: 277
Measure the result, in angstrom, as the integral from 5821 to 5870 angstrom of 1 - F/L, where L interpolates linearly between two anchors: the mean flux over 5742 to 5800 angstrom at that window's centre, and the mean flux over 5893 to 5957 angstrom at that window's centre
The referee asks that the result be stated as -4.1 angstrom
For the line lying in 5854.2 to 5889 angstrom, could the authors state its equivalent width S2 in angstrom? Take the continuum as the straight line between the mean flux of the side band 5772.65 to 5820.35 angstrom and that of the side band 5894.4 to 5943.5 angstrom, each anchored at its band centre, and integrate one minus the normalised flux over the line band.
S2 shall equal -2.9 angstrom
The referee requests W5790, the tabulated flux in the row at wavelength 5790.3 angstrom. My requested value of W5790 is 279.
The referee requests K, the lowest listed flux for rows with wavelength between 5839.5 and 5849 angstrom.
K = 309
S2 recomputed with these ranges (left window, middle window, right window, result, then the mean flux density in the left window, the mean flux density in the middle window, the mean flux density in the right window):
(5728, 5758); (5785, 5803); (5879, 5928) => 0.3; 286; 279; 279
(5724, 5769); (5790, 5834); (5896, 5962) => -1.5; 282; 289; 275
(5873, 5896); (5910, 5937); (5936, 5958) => 0.9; 297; 274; 276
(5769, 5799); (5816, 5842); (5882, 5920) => -2.0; 275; 297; 277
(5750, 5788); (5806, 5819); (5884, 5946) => -0.1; 276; 279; 277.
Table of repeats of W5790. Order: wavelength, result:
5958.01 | 252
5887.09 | 315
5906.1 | 305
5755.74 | 313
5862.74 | 303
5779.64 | 245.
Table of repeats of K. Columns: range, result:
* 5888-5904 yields 228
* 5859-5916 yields 218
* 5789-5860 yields 245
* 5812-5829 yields 264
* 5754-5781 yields 237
